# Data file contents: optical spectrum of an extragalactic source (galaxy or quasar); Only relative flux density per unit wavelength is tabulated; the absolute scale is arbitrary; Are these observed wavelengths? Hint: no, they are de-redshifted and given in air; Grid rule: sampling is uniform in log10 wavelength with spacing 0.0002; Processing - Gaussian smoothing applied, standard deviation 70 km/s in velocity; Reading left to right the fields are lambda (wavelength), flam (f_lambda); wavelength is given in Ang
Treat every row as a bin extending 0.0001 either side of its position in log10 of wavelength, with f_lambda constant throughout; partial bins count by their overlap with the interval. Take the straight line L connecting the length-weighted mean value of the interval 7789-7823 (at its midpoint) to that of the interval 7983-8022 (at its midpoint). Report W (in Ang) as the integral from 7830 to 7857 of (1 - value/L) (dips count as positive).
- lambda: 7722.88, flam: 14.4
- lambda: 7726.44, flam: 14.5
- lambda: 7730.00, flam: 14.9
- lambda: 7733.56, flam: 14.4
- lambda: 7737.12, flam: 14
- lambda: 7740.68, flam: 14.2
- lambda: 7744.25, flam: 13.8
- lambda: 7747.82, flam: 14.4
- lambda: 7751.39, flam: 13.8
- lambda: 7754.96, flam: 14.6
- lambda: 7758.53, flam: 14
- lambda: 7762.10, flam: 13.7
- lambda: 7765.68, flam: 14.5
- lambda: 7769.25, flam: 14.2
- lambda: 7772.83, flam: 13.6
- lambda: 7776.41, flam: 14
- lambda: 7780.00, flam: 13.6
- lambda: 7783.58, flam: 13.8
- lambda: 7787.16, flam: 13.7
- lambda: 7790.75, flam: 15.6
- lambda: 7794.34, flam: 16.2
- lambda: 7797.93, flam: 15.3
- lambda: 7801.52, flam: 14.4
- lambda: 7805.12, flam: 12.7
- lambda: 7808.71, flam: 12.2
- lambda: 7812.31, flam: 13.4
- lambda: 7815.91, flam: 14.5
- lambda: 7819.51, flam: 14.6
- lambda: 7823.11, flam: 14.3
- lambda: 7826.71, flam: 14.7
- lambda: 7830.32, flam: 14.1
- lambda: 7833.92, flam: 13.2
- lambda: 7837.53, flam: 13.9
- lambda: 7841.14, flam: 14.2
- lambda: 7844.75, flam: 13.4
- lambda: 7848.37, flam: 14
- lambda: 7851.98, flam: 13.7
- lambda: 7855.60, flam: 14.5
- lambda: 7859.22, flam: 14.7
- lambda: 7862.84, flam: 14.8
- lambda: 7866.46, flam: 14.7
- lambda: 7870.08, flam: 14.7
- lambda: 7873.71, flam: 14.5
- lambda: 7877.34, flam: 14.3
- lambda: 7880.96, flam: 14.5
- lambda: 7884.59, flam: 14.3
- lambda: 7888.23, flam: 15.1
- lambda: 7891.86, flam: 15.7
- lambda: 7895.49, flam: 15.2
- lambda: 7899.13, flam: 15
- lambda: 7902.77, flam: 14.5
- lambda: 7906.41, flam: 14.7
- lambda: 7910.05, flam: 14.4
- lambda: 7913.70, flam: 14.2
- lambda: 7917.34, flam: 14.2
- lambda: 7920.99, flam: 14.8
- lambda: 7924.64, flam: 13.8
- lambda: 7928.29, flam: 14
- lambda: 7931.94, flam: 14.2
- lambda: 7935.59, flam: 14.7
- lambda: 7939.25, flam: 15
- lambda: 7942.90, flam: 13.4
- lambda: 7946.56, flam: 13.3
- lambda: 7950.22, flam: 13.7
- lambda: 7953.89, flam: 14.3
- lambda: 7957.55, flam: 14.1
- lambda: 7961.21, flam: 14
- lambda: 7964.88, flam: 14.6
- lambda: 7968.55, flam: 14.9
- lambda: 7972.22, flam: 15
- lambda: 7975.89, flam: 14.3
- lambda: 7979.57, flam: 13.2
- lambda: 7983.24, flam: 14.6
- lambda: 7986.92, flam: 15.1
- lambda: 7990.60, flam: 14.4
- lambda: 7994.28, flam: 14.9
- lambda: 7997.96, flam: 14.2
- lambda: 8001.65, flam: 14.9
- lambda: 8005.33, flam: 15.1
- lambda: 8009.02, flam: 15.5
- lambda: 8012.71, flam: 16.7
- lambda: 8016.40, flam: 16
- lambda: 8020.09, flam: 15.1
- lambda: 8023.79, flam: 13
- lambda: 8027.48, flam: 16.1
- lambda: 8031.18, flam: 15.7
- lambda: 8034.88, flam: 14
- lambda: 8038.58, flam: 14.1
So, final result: 1.2 Ang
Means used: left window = 14.3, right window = 15.2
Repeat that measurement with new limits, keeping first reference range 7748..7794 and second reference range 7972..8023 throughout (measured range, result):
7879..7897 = -0.5 Ang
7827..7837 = 0.4 Ang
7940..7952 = 0.9 Ang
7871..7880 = 0.0 Ang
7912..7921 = 0.2 Ang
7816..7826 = -0.1 Ang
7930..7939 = 0.1 Ang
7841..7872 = 0.3 Ang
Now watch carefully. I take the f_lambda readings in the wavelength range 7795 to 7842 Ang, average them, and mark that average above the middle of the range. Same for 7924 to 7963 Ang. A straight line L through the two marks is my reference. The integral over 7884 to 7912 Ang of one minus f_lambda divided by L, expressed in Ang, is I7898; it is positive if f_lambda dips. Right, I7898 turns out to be -1.68 Ang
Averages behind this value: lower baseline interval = 14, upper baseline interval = 14.1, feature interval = 14.9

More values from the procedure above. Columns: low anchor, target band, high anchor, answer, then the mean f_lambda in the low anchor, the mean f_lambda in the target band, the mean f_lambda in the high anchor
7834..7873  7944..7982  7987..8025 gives 1.7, 14.2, 14.1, 15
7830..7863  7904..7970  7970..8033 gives 1.4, 14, 14.2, 14.9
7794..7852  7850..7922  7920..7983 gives -2.7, 14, 14.6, 14.2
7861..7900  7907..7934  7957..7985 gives 0.6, 14.8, 14.3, 14.3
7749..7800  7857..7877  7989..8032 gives 0.0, 14.3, 14.6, 15.1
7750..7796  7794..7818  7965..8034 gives 0.6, 14.3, 14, 14.9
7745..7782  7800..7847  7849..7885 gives 1.5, 14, 13.8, 14.5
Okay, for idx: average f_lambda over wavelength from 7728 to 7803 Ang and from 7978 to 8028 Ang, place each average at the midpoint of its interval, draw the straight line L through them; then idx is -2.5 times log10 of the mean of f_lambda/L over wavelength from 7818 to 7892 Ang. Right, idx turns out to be 0.014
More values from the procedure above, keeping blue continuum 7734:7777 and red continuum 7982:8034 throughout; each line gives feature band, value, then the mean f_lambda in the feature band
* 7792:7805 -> -0.05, 15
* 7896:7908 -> -0.01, 14.8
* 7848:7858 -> 0.03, 14.1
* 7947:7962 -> 0.07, 14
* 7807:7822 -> 0.05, 13.7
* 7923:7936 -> 0.05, 14.1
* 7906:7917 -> 0.02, 14.4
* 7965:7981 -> 0.04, 14.4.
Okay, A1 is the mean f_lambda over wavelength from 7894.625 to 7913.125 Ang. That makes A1 14.7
